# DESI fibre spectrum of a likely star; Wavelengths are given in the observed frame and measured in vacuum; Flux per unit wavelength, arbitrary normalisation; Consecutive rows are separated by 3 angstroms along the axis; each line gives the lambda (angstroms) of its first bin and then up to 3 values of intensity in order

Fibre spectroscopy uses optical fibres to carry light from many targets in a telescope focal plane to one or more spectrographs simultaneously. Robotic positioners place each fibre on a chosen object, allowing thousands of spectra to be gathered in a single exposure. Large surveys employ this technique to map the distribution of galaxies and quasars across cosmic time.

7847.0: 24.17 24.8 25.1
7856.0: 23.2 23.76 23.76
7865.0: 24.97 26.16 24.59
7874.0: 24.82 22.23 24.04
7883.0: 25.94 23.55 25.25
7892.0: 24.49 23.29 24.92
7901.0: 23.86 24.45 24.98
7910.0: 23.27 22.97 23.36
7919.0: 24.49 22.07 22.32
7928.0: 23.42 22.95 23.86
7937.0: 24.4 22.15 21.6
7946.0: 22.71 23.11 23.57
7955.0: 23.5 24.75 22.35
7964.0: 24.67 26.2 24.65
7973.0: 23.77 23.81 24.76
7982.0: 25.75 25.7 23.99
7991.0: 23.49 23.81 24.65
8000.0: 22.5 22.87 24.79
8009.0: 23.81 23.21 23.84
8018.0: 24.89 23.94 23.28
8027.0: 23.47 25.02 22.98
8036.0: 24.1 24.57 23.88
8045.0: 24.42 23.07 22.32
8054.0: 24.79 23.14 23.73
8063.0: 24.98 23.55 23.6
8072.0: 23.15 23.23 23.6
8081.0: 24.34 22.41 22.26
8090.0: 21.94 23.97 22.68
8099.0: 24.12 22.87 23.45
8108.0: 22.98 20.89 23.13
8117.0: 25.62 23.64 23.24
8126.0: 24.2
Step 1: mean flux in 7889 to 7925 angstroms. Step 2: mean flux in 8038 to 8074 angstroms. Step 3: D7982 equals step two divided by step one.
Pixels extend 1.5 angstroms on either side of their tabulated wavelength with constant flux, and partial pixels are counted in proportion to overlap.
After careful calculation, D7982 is 1.0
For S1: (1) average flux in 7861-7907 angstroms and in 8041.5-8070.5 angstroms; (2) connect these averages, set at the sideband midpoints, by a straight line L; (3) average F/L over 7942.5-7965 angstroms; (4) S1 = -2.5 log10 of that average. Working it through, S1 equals 0.04 mag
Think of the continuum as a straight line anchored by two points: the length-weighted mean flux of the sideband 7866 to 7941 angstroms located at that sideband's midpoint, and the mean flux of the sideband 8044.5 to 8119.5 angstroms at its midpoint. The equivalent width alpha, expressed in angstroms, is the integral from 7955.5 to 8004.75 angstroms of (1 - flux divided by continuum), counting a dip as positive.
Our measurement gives -1.1 angstroms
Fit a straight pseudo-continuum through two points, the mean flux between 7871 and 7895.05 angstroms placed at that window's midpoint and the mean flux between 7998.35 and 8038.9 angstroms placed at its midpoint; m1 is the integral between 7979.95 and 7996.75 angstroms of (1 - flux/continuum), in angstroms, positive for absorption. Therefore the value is -0.5 angstroms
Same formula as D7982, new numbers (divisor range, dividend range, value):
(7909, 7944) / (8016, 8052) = 1.03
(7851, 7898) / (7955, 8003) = 1.00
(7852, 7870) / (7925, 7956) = 0.94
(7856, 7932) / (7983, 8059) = 1.00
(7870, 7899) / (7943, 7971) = 0.98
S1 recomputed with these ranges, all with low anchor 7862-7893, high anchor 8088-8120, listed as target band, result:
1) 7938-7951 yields 0.076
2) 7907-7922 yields 0.037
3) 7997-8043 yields -0.007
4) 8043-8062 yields -0.006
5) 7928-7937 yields 0.030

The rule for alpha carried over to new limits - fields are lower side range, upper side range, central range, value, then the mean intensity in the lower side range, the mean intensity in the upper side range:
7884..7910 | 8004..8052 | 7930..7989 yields 0.43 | 24.3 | 23.9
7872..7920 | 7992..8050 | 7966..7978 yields -0.30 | 24.1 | 23.8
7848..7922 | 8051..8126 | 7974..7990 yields -0.61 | 24.2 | 23.4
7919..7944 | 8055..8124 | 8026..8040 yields -0.50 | 23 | 23.3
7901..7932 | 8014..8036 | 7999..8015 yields 0.23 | 23.5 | 23.9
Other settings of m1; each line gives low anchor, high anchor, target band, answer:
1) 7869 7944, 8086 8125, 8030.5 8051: -0.37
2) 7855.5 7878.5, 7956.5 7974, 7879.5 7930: 0.81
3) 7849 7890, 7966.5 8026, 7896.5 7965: 2.35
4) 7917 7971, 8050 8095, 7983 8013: -0.61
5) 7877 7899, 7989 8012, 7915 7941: 0.92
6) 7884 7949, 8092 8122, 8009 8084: -1.20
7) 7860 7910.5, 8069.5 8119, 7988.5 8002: 0.08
